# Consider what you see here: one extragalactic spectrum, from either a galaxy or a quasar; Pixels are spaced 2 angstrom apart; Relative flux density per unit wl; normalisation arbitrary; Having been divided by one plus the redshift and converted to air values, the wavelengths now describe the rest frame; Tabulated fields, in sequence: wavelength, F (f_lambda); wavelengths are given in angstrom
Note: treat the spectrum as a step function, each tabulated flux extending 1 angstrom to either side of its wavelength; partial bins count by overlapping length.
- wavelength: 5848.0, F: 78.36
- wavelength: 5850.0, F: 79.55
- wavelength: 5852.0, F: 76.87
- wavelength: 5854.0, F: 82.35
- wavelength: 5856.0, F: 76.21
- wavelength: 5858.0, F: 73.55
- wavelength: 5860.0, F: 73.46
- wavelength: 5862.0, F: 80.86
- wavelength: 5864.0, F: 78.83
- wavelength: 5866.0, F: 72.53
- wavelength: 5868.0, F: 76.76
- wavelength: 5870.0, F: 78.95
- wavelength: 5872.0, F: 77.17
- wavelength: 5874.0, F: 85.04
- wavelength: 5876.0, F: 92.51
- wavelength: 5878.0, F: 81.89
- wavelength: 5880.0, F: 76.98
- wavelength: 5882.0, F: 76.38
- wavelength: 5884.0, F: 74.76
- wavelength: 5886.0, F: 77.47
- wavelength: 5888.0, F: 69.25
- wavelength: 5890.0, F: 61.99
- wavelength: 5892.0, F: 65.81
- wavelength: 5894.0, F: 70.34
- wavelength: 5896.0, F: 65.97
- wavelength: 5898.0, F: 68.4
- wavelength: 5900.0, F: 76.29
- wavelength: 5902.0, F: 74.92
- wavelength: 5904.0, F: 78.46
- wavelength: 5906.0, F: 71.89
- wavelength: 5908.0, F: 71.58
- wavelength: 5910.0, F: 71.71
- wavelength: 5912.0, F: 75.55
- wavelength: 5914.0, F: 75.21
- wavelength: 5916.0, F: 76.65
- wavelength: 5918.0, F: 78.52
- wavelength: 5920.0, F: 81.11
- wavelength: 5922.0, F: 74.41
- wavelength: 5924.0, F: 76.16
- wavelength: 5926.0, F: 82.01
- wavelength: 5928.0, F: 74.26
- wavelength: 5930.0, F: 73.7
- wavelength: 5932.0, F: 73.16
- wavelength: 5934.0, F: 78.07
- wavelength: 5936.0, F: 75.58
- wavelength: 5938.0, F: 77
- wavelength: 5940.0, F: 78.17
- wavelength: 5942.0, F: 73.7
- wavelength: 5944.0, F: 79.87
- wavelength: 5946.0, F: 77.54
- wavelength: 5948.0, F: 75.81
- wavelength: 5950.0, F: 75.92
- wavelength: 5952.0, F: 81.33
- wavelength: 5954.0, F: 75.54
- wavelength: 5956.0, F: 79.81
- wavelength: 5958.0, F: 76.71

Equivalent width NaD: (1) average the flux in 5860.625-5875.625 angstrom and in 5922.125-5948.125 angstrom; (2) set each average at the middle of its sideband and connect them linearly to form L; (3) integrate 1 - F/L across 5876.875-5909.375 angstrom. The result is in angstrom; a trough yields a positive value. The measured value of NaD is 2.2 angstrom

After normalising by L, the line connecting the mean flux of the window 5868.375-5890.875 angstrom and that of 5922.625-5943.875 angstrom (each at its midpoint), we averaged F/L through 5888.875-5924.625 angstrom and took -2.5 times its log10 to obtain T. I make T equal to 0.06 mag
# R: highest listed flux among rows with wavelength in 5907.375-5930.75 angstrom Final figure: 82.01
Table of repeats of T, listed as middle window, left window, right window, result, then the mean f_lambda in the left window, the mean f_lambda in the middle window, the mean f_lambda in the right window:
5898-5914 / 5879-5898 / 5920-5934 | -0.011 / 70.9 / 74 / 76.2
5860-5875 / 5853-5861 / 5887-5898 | -0.068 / 76.4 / 78.2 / 66.8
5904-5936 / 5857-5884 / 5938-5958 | 0.031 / 78.7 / 75.7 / 77.5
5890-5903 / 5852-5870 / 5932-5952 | 0.108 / 76.9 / 69.7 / 76.9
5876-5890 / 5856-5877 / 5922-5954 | 0.029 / 78.8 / 76.3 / 76.7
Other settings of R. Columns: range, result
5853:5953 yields 92.51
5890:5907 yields 78.46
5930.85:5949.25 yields 79.87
